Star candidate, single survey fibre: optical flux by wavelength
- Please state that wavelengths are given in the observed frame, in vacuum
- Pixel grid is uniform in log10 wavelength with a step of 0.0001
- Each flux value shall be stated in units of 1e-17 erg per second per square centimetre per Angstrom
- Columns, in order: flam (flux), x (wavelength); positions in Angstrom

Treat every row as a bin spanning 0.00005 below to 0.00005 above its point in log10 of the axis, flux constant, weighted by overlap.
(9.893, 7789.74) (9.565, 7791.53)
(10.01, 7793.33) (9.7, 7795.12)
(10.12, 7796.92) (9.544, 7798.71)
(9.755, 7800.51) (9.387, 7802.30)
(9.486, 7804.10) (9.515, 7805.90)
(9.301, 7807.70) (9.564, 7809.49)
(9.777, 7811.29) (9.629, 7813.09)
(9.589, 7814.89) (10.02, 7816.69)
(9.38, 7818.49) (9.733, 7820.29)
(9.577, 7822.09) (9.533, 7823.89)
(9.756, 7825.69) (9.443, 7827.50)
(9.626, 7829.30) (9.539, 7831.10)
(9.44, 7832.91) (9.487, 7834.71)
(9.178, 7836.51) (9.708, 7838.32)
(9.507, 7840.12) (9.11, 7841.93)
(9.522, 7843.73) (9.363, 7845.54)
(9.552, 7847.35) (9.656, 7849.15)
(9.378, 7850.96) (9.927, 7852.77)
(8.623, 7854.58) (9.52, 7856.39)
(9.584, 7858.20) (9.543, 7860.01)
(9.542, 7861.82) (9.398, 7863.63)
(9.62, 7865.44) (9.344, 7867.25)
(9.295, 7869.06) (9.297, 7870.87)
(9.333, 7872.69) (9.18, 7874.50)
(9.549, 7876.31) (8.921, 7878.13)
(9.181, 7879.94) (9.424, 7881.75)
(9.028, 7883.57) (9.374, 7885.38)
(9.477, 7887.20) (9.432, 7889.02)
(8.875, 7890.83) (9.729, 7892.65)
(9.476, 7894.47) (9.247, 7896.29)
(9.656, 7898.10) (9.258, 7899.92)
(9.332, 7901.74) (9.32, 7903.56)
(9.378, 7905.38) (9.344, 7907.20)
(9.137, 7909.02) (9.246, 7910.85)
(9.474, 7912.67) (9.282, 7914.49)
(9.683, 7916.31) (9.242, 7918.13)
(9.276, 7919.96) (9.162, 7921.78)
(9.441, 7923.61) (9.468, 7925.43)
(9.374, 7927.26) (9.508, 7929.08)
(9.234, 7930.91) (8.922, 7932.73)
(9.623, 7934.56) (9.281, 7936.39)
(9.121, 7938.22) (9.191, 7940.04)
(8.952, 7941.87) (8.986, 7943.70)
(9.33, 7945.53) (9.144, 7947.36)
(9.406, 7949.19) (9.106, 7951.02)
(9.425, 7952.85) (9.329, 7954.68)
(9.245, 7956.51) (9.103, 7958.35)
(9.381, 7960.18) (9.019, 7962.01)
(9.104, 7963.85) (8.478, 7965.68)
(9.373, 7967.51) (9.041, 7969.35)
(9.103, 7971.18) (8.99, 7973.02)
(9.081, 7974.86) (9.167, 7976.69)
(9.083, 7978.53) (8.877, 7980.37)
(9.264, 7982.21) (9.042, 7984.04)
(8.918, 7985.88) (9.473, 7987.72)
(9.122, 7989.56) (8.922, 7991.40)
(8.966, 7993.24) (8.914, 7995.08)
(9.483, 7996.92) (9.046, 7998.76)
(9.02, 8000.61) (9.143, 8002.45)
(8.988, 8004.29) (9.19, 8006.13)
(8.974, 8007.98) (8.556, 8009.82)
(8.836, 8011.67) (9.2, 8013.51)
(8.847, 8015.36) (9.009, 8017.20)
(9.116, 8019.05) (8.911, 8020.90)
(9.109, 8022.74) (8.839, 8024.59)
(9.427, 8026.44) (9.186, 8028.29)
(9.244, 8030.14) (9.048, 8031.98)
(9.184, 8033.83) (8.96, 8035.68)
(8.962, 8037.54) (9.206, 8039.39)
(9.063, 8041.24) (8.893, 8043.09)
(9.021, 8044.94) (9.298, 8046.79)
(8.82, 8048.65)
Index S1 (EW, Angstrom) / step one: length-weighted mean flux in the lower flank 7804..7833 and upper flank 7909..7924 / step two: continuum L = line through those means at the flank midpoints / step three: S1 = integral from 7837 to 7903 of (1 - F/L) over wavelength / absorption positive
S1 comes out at 0.5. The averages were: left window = 9.59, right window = 9.33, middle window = 9.39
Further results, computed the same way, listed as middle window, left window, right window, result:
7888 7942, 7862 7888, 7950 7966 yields -0.49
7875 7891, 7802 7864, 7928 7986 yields 0.17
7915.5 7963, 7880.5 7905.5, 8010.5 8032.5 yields -0.09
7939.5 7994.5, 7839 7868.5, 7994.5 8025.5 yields 0.08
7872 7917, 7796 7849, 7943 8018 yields 0.06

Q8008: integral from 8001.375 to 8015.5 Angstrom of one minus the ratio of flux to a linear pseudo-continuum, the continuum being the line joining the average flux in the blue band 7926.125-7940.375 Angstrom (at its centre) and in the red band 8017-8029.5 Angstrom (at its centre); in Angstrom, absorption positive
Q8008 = 0.2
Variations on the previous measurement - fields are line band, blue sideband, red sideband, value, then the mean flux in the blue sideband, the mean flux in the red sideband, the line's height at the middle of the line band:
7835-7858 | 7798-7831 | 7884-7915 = 0.2 Angstrom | 9.59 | 9.35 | 9.5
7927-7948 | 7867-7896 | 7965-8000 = -0.1 Angstrom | 9.3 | 9.07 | 9.18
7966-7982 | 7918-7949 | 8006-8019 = 0.0 Angstrom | 9.25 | 8.94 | 9.09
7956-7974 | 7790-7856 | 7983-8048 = 0.2 Angstrom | 9.56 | 9.06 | 9.19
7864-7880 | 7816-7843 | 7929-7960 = 0.2 Angstrom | 9.53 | 9.23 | 9.42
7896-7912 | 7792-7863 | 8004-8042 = 0.0 Angstrom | 9.55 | 9.04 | 9.35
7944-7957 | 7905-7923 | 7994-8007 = -0.1 Angstrom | 9.32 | 9.11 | 9.23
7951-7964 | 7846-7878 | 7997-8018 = -0.1 Angstrom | 9.42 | 9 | 9.15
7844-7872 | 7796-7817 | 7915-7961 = 0.1 Angstrom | 9.63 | 9.28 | 9.49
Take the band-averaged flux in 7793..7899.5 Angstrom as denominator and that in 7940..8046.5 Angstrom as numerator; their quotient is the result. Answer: 1.0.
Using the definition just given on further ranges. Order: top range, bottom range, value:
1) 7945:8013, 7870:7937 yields 0.98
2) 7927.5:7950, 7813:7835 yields 0.96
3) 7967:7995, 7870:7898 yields 0.98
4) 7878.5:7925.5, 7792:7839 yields 0.97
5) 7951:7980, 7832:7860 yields 0.97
